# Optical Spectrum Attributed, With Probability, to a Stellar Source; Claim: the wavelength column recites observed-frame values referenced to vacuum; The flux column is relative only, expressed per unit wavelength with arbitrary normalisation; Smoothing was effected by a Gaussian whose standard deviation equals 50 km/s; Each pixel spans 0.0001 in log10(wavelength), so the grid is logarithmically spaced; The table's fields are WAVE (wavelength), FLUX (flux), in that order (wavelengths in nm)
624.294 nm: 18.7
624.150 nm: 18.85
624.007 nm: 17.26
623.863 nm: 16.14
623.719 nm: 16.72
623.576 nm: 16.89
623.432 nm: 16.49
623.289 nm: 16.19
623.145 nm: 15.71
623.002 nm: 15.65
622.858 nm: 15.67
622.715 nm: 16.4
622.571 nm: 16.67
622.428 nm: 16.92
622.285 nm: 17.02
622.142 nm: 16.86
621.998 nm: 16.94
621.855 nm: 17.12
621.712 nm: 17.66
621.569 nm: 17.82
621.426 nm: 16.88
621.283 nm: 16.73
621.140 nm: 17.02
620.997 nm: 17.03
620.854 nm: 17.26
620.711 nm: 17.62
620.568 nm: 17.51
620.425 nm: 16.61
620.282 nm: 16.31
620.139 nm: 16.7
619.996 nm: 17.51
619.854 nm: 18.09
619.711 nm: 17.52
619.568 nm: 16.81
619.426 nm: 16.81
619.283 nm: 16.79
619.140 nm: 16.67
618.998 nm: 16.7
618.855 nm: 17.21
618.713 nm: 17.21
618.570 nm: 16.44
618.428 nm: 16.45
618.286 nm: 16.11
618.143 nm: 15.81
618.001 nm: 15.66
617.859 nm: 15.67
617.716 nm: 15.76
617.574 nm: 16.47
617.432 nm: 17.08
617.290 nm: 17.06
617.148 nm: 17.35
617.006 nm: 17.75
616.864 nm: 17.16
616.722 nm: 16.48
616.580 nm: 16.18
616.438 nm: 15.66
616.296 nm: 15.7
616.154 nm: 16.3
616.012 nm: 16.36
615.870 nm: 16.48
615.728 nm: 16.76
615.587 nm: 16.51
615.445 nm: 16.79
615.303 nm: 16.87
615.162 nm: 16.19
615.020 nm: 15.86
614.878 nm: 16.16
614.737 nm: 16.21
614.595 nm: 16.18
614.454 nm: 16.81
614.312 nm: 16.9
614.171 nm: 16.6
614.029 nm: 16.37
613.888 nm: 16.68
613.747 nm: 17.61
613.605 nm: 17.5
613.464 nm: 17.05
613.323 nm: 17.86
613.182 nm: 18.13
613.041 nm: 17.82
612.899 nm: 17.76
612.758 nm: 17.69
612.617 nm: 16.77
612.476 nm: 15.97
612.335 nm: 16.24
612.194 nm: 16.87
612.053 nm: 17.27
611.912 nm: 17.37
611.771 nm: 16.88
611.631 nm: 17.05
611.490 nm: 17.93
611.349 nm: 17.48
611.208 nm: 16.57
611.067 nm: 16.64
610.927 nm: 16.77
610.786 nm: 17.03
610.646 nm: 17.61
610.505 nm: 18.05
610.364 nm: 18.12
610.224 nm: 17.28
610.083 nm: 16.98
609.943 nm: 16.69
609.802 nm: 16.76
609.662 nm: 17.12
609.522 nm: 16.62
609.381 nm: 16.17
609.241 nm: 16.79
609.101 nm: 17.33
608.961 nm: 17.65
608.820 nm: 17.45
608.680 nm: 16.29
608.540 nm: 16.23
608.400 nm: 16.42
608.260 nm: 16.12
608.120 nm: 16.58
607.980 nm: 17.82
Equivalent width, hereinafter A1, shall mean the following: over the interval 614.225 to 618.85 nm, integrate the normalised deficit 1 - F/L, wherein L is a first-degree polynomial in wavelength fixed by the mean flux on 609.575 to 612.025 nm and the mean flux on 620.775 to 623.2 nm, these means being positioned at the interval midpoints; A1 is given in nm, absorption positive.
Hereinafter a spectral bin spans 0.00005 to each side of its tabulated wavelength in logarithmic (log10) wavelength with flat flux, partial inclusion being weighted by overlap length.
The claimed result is 0.14 nm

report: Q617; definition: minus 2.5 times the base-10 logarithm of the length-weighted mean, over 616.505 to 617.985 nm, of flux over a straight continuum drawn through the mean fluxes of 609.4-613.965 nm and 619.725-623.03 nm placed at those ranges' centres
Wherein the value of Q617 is 0.03 mag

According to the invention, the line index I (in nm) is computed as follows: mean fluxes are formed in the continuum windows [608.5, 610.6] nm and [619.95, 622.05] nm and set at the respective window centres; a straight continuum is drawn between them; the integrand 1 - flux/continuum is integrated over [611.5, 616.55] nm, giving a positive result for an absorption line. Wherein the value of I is 0.085 nm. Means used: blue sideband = 17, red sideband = 17.1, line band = 16.8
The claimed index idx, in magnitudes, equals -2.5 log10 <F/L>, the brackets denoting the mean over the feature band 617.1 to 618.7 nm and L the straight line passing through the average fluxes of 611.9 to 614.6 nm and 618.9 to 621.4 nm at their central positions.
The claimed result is 0.04 mag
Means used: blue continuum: 17.1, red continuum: 17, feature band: 16.4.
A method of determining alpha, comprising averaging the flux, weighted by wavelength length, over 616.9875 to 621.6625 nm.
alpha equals 16.9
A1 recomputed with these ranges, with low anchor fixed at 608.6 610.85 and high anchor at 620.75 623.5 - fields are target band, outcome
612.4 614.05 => -0.03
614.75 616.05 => 0.04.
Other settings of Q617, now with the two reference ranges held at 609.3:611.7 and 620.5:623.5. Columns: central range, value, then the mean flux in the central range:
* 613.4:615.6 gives 0.024 mag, 16.6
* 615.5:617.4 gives 0.022 mag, 16.6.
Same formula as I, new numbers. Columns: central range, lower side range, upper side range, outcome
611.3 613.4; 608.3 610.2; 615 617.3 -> -0.072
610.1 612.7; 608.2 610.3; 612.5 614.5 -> -0.014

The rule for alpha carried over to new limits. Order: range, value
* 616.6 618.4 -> 16.5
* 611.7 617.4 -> 16.8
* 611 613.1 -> 17.1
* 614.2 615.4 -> 16.4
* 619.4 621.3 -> 17.1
